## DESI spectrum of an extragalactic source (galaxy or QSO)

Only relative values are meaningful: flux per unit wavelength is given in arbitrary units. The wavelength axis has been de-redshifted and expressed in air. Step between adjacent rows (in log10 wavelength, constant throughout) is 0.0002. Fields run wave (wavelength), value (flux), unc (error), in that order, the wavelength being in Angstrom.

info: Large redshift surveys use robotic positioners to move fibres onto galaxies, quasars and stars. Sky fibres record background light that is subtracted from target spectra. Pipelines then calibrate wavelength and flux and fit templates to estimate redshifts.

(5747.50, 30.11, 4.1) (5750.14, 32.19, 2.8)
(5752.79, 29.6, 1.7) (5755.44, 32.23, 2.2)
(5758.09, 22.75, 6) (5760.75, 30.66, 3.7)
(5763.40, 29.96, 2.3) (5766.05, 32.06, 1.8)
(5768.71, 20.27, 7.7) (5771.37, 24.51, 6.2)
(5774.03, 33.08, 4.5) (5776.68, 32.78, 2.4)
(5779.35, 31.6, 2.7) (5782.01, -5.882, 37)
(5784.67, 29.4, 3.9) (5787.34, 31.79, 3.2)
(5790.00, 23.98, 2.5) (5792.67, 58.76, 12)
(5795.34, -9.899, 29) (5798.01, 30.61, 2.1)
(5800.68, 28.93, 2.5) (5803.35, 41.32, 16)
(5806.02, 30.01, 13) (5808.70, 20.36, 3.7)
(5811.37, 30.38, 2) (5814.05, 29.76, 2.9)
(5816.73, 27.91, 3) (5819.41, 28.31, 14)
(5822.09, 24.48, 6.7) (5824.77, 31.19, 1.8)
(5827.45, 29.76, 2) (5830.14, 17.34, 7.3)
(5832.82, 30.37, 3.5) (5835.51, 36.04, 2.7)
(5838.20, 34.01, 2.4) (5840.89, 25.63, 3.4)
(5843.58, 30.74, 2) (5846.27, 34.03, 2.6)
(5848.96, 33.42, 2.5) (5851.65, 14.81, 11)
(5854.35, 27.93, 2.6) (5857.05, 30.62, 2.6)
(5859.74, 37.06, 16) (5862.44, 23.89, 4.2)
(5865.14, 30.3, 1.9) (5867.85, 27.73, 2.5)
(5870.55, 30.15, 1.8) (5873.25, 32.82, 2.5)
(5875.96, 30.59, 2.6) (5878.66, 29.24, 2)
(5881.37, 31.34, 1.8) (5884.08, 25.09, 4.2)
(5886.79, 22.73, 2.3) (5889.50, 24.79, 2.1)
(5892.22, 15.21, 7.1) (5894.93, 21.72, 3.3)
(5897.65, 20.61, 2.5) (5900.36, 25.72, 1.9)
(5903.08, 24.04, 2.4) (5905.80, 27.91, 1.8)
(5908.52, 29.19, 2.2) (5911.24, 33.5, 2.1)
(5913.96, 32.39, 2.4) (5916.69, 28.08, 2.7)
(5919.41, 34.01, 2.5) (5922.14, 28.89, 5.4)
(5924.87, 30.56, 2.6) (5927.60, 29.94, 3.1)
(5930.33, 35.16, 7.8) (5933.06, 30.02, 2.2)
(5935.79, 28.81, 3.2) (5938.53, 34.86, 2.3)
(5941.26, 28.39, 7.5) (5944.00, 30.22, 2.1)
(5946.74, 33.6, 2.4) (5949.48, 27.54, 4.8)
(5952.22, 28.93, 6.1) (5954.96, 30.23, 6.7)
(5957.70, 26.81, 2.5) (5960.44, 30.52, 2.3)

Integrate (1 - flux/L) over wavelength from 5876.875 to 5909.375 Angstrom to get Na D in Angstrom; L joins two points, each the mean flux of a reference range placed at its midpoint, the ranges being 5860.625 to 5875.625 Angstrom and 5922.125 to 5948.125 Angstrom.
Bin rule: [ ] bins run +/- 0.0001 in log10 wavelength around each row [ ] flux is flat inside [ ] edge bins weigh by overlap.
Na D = 5.6 Angstrom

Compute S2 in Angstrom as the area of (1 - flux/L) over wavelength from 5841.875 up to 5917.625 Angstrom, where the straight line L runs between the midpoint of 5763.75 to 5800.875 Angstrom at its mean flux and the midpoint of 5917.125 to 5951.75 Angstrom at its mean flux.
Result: 3.5 Angstrom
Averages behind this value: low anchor 25.9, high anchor 30.9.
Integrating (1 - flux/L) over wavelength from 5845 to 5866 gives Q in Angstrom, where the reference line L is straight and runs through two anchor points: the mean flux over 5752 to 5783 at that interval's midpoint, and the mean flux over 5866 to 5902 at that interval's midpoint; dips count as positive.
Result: -2.29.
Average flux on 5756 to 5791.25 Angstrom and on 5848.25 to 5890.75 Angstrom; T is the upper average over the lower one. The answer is 1.1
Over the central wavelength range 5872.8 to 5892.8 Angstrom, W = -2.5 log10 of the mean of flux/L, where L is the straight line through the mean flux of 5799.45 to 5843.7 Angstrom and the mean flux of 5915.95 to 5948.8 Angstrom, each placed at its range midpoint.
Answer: 0.14 mag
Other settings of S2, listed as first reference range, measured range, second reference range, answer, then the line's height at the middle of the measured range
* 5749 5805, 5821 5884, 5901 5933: -0.40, 29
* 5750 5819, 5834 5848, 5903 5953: -1.65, 28.7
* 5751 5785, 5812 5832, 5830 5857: 0.77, 28.3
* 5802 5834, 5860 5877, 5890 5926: -1.30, 27.6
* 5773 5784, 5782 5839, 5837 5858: -4.92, 25.7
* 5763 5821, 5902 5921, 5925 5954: 0.08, 30.1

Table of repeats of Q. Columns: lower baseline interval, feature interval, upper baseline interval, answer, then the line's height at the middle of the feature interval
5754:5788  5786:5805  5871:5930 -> -1.9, 26.7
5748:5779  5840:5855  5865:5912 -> -0.2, 27.5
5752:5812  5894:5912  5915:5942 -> 2.6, 30.3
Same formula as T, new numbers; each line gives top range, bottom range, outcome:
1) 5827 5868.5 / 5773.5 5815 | 1.07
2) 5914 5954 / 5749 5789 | 1.13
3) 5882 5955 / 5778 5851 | 1.01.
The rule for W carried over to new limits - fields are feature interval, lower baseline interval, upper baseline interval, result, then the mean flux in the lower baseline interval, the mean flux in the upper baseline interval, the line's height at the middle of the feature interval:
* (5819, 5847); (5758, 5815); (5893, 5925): -0.068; 27.2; 27.7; 27.4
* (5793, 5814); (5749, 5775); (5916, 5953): 0.104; 28.6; 30.7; 29.1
